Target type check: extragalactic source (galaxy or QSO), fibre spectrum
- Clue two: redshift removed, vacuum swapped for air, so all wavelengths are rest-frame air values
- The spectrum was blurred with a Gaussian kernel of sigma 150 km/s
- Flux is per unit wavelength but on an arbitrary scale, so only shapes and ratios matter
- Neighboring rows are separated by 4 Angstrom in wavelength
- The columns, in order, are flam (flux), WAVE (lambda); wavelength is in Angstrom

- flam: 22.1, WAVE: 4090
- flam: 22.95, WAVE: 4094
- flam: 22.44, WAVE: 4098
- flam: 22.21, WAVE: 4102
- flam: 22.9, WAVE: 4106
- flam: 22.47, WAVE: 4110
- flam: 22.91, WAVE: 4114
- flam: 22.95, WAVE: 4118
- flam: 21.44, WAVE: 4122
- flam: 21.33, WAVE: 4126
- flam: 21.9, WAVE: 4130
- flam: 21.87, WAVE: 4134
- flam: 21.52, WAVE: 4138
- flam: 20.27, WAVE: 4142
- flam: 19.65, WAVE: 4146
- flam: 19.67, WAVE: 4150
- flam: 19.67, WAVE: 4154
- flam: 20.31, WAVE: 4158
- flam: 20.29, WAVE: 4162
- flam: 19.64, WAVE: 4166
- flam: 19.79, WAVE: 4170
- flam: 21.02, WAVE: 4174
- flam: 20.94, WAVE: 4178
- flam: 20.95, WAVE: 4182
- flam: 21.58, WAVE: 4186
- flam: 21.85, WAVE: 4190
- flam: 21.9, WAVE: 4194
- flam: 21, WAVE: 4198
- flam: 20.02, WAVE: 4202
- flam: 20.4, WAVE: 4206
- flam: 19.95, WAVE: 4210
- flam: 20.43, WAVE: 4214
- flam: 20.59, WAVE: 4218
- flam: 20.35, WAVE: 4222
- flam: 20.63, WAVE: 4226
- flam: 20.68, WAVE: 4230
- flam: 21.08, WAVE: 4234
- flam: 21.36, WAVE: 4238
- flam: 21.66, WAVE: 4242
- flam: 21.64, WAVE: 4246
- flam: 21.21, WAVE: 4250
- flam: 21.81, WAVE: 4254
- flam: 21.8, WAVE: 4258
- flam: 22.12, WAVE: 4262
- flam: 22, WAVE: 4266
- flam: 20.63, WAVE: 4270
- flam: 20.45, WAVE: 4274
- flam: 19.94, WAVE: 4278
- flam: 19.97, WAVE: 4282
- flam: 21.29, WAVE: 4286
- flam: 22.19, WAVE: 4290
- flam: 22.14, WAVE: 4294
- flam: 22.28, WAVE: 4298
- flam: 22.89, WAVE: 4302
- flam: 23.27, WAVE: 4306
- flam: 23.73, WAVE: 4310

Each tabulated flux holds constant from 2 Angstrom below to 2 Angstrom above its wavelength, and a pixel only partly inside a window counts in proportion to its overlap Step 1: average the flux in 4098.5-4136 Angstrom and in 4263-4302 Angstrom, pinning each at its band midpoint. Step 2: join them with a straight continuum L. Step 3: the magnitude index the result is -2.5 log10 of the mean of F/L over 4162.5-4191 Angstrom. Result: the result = 0.058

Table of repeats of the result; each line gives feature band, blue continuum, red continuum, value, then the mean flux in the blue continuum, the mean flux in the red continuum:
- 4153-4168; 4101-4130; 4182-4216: 0.08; 22.3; 20.9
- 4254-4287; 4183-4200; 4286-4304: 0.05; 21.5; 22.3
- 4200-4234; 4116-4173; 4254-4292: 0.03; 20.7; 21.2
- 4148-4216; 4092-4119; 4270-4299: 0.07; 22.7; 21.1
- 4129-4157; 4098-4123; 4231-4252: 0.08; 22.5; 21.4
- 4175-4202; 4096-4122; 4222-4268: 0.03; 22.6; 21.4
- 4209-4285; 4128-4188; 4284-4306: 0.04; 20.6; 22.3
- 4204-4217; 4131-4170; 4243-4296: 0.03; 20.3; 21.3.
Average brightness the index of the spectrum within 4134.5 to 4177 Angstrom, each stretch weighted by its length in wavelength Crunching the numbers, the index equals 20.3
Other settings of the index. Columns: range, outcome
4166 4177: 20.3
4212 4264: 21.2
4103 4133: 22.3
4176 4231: 20.8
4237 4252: 21.5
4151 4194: 20.6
